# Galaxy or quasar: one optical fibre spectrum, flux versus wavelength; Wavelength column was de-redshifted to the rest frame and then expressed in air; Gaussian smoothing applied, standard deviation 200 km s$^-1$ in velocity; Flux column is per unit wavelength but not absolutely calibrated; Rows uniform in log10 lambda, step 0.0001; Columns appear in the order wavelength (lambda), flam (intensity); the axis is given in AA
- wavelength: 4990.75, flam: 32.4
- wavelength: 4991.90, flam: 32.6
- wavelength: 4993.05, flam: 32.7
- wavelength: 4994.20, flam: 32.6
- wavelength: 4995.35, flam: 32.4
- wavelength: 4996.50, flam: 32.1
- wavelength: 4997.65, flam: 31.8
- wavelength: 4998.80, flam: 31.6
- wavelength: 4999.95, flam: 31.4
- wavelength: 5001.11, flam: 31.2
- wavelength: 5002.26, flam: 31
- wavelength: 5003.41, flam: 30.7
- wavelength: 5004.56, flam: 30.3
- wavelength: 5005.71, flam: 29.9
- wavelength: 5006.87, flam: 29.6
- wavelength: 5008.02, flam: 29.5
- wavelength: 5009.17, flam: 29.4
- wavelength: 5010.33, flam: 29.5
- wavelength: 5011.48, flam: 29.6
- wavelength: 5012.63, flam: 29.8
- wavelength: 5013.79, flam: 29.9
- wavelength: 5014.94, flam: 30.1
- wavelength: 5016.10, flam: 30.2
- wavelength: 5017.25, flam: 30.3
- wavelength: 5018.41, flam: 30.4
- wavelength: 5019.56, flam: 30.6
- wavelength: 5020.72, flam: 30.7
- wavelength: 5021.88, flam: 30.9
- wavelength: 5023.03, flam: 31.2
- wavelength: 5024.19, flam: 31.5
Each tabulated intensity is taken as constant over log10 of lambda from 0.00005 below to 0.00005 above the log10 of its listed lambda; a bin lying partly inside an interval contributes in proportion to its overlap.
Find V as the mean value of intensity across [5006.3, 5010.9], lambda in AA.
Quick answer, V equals 29.5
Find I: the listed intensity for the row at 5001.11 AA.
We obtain 31.2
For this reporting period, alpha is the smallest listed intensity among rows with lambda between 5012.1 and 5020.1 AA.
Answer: 29.8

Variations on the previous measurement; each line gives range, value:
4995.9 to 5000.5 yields 31.4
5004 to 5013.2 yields 29.4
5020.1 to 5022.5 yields 30.7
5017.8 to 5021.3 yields 30.4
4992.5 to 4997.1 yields 32.1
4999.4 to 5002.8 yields 31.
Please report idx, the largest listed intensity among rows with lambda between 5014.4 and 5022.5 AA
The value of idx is 30.9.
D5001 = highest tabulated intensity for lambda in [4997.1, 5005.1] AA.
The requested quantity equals 31.8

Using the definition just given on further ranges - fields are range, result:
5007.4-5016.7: 30.2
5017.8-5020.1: 30.6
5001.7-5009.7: 31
